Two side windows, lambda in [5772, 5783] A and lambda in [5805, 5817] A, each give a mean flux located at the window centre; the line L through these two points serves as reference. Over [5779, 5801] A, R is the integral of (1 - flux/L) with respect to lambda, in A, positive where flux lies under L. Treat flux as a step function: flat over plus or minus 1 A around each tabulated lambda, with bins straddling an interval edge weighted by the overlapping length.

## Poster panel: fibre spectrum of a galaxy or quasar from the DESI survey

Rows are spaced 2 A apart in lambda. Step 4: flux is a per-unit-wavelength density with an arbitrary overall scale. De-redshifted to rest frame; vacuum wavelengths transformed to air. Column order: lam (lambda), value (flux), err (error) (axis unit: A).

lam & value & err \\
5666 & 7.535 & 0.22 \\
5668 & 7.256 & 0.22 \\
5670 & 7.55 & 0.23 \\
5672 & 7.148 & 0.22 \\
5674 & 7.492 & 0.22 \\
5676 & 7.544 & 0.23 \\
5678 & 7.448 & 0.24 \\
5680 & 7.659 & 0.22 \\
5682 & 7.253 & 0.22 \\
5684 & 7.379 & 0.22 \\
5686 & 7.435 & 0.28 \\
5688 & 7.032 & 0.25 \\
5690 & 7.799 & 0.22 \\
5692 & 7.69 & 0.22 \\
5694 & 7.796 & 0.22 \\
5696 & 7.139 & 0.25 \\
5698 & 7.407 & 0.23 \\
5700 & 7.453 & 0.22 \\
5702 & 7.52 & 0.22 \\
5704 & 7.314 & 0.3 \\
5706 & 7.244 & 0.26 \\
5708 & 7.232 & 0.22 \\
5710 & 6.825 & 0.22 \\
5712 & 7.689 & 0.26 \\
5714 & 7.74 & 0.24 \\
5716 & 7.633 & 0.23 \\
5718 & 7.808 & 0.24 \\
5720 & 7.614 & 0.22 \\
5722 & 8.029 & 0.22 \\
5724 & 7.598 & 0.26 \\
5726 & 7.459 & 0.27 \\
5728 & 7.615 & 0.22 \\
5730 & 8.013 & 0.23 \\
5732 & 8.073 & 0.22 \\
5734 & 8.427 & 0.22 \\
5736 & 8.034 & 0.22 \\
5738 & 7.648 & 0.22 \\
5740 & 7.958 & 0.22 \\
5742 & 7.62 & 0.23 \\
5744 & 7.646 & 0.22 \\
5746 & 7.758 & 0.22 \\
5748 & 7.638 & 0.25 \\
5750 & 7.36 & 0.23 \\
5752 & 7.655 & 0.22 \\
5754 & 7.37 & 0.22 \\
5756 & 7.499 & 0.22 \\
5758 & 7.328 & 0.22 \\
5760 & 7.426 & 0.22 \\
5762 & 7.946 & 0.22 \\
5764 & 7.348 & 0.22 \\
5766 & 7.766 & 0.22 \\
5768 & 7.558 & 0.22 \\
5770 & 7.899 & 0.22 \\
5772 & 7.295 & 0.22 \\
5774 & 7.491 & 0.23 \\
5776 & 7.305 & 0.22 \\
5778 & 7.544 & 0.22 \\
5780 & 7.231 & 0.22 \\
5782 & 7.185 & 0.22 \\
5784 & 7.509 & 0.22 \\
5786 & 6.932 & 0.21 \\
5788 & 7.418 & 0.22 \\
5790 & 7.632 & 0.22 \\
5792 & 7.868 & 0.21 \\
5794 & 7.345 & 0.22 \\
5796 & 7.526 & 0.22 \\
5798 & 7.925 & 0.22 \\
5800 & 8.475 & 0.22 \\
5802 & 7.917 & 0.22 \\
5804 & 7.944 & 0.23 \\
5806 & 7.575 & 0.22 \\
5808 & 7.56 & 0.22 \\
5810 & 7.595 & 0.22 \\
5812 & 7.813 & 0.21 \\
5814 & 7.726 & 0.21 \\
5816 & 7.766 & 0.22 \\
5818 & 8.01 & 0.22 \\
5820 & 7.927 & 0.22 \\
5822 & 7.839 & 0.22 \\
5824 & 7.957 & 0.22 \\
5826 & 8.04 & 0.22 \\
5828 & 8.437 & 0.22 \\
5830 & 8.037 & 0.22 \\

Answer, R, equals -0.24 A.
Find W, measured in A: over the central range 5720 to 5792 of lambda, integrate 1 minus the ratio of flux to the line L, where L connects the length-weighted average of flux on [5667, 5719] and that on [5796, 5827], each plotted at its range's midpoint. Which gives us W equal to 0.5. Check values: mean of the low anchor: 7.44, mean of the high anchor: 7.86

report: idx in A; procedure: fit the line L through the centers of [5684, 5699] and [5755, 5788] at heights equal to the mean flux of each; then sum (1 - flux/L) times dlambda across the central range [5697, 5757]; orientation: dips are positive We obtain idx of -1.37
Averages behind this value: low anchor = 7.46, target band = 7.63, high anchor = 7.45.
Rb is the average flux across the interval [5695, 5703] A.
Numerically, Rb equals 7.38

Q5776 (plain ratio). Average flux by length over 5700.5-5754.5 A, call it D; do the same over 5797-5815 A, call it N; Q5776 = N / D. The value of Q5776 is 1.02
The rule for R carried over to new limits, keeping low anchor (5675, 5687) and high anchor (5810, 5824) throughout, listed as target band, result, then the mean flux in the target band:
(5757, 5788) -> 1.0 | 7.45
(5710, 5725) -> -0.2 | 7.67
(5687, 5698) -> 0.0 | 7.48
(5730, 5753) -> -0.6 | 7.81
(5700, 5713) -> 0.4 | 7.32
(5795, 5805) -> -0.2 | 7.96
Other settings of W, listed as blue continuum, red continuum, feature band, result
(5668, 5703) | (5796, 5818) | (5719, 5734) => -0.5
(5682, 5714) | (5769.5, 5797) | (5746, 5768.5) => -0.4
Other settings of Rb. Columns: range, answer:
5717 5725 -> 7.76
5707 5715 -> 7.37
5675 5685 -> 7.46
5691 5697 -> 7.54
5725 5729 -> 7.54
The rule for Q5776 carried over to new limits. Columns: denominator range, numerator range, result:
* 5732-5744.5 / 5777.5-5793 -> 0.94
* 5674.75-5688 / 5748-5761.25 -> 1.01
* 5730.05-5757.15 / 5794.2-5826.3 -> 1.01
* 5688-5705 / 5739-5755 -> 1.02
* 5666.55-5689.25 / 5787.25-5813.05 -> 1.05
